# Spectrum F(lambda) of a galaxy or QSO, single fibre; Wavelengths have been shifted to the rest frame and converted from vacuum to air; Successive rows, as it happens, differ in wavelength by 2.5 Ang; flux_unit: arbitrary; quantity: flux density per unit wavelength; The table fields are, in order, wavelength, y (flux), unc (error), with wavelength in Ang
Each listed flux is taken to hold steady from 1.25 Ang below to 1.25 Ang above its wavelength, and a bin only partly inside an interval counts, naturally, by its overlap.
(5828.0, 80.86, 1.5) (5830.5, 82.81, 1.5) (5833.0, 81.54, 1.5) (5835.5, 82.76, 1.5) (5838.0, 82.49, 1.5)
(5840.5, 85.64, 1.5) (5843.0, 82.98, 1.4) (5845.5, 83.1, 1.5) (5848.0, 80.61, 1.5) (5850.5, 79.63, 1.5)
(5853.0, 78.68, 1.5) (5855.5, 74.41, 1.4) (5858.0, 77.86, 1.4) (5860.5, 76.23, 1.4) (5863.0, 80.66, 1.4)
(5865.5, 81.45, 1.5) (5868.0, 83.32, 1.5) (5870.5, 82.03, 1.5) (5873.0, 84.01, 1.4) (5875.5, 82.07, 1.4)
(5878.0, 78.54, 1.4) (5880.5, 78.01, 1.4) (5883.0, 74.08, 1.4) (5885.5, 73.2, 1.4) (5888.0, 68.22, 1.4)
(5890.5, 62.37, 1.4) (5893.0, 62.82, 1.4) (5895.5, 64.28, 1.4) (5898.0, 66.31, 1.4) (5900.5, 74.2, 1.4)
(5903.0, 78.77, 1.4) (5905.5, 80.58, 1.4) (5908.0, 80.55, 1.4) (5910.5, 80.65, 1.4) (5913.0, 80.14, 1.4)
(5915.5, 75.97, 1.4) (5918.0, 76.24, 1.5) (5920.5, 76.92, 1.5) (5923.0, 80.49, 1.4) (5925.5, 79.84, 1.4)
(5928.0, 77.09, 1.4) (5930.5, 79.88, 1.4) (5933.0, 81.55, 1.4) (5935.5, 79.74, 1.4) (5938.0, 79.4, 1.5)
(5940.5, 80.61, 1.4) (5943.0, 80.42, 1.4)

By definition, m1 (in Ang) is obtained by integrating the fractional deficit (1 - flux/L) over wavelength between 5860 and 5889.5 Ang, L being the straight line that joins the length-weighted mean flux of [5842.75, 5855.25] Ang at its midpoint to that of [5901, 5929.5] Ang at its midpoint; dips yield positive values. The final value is 0.5 Ang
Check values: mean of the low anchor 80.3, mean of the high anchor 78.7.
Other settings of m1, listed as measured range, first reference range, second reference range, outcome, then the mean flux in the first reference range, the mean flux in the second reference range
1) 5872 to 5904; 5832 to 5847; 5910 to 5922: 2.8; 83.1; 77.9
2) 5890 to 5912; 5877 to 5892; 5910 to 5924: 0.8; 72.1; 78.2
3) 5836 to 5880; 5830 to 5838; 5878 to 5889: -1.4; 82.3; 74.1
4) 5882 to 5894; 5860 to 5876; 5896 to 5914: 1.7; 81.6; 76.7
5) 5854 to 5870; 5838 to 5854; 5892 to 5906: -0.1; 81.9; 70.8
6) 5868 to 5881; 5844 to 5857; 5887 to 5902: -1.6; 79.3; 66.5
